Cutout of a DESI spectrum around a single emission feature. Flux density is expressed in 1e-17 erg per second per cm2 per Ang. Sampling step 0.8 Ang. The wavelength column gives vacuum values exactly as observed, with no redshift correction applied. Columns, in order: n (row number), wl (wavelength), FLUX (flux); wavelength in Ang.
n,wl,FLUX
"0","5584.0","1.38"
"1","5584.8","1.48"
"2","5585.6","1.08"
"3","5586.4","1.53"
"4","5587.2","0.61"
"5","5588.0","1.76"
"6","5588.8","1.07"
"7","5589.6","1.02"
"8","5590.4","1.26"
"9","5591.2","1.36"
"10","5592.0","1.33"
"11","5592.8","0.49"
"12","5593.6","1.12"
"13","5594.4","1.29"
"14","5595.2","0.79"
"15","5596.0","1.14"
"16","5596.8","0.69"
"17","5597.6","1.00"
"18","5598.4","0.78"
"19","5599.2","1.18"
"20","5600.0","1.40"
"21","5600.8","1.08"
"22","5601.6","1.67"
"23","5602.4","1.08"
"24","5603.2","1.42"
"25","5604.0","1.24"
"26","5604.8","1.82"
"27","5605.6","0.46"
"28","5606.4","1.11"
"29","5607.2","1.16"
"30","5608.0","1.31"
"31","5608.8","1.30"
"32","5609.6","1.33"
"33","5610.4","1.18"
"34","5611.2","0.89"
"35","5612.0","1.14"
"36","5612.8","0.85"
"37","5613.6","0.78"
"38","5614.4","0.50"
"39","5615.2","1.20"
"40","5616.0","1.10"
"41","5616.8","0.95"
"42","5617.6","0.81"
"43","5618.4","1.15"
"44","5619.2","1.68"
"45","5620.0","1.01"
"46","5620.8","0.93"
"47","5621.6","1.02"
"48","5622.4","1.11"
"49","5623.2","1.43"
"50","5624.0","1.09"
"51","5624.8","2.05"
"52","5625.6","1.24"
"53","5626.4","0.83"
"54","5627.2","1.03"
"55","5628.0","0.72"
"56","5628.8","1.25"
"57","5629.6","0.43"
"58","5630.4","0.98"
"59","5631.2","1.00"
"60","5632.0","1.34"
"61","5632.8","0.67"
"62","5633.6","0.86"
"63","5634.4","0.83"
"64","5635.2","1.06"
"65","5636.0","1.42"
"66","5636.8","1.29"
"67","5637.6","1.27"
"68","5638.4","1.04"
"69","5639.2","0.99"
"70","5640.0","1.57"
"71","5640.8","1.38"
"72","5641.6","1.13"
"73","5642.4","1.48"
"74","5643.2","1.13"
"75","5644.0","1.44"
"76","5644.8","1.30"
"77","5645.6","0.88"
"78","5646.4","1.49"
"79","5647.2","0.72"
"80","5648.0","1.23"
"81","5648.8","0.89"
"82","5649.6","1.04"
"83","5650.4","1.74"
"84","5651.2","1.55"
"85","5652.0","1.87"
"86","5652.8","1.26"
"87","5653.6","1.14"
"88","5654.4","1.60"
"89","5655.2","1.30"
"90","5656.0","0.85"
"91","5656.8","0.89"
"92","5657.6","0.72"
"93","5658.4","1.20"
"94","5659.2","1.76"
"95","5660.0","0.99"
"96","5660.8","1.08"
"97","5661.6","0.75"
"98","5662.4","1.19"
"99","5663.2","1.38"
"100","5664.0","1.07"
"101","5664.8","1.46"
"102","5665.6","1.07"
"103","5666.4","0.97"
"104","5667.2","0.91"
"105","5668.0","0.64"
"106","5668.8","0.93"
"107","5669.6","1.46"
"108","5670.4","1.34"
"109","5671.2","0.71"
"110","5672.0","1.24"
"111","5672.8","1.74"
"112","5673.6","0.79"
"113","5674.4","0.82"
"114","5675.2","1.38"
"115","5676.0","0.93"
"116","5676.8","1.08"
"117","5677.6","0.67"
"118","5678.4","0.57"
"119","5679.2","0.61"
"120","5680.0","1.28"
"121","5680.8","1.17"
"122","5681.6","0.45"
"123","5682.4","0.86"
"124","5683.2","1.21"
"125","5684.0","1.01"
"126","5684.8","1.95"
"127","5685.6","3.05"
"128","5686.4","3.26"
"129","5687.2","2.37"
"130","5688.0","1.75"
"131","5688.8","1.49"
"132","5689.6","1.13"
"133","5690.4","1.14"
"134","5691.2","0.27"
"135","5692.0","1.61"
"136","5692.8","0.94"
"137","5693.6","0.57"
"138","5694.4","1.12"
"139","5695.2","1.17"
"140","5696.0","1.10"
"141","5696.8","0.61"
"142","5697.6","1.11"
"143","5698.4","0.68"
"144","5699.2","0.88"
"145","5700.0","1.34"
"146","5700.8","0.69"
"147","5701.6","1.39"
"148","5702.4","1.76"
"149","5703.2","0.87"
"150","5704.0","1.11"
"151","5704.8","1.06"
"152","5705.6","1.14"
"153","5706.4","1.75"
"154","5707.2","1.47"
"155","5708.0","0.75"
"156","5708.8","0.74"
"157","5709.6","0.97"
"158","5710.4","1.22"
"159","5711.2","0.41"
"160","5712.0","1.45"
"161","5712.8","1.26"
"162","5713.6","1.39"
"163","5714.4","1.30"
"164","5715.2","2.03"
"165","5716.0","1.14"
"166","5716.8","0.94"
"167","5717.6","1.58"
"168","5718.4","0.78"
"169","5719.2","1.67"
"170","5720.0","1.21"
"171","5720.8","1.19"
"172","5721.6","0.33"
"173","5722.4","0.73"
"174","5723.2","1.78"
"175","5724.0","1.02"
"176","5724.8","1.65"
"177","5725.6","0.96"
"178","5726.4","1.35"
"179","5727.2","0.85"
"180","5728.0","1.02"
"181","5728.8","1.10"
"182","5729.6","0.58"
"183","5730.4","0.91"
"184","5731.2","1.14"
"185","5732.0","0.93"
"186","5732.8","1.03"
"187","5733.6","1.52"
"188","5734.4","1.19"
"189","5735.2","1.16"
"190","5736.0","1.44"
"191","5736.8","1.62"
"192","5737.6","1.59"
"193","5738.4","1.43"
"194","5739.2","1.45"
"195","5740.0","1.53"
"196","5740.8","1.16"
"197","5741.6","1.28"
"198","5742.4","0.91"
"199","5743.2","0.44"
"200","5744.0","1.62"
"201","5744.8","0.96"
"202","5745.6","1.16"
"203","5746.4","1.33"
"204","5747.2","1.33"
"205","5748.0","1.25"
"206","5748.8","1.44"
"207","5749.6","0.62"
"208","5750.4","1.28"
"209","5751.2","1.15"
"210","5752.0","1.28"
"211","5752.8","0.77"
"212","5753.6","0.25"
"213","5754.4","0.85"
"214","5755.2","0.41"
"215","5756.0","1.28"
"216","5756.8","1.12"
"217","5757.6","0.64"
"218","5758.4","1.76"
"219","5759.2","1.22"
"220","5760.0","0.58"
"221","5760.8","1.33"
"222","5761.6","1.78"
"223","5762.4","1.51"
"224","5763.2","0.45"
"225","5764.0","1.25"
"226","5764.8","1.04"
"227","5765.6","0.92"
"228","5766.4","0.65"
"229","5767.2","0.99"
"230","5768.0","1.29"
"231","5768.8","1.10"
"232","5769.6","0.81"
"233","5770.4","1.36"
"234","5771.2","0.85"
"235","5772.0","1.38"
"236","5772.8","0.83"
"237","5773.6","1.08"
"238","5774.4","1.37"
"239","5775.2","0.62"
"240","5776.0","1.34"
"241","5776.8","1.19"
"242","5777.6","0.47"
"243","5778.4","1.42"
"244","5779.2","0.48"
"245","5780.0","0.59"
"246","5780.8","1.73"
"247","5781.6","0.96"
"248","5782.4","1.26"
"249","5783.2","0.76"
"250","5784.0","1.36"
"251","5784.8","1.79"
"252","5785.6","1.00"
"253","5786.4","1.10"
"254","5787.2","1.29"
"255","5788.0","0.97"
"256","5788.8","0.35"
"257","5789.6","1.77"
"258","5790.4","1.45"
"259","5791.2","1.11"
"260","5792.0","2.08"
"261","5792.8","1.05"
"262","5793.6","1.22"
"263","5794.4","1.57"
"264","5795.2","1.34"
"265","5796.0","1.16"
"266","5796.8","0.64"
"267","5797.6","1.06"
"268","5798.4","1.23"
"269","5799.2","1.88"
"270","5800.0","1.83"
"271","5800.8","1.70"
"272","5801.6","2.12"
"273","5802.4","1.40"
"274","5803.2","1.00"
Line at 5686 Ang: H-beta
